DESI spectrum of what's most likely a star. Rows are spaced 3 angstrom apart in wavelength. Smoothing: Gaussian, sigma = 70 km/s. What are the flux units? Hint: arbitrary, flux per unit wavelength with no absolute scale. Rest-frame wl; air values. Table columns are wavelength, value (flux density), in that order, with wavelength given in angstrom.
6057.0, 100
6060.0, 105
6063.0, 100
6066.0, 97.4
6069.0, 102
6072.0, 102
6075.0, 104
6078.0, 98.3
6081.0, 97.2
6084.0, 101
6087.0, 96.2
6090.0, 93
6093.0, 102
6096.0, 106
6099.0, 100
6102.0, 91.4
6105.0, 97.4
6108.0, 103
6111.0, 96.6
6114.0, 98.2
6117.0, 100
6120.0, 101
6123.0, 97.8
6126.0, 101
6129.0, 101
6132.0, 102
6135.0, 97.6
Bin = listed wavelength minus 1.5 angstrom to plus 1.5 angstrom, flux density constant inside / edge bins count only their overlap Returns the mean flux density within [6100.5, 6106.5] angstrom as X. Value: 94.4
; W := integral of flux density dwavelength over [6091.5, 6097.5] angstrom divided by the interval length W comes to 104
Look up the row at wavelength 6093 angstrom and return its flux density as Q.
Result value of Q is 102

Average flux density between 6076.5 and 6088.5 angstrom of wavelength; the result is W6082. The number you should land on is 98.2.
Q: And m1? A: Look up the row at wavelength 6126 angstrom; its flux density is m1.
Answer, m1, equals 101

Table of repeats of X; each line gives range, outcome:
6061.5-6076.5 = 101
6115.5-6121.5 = 100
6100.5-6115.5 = 97.3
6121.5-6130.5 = 99.9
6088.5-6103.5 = 98.5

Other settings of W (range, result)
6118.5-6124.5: 99.4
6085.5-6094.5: 97.1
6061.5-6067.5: 98.7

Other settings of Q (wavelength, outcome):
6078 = 98.3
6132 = 102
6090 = 93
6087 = 96.2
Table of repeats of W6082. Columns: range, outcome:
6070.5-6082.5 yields 100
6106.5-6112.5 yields 99.8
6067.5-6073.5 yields 102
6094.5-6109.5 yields 99.6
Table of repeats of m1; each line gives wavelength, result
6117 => 100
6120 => 101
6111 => 96.6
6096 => 106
